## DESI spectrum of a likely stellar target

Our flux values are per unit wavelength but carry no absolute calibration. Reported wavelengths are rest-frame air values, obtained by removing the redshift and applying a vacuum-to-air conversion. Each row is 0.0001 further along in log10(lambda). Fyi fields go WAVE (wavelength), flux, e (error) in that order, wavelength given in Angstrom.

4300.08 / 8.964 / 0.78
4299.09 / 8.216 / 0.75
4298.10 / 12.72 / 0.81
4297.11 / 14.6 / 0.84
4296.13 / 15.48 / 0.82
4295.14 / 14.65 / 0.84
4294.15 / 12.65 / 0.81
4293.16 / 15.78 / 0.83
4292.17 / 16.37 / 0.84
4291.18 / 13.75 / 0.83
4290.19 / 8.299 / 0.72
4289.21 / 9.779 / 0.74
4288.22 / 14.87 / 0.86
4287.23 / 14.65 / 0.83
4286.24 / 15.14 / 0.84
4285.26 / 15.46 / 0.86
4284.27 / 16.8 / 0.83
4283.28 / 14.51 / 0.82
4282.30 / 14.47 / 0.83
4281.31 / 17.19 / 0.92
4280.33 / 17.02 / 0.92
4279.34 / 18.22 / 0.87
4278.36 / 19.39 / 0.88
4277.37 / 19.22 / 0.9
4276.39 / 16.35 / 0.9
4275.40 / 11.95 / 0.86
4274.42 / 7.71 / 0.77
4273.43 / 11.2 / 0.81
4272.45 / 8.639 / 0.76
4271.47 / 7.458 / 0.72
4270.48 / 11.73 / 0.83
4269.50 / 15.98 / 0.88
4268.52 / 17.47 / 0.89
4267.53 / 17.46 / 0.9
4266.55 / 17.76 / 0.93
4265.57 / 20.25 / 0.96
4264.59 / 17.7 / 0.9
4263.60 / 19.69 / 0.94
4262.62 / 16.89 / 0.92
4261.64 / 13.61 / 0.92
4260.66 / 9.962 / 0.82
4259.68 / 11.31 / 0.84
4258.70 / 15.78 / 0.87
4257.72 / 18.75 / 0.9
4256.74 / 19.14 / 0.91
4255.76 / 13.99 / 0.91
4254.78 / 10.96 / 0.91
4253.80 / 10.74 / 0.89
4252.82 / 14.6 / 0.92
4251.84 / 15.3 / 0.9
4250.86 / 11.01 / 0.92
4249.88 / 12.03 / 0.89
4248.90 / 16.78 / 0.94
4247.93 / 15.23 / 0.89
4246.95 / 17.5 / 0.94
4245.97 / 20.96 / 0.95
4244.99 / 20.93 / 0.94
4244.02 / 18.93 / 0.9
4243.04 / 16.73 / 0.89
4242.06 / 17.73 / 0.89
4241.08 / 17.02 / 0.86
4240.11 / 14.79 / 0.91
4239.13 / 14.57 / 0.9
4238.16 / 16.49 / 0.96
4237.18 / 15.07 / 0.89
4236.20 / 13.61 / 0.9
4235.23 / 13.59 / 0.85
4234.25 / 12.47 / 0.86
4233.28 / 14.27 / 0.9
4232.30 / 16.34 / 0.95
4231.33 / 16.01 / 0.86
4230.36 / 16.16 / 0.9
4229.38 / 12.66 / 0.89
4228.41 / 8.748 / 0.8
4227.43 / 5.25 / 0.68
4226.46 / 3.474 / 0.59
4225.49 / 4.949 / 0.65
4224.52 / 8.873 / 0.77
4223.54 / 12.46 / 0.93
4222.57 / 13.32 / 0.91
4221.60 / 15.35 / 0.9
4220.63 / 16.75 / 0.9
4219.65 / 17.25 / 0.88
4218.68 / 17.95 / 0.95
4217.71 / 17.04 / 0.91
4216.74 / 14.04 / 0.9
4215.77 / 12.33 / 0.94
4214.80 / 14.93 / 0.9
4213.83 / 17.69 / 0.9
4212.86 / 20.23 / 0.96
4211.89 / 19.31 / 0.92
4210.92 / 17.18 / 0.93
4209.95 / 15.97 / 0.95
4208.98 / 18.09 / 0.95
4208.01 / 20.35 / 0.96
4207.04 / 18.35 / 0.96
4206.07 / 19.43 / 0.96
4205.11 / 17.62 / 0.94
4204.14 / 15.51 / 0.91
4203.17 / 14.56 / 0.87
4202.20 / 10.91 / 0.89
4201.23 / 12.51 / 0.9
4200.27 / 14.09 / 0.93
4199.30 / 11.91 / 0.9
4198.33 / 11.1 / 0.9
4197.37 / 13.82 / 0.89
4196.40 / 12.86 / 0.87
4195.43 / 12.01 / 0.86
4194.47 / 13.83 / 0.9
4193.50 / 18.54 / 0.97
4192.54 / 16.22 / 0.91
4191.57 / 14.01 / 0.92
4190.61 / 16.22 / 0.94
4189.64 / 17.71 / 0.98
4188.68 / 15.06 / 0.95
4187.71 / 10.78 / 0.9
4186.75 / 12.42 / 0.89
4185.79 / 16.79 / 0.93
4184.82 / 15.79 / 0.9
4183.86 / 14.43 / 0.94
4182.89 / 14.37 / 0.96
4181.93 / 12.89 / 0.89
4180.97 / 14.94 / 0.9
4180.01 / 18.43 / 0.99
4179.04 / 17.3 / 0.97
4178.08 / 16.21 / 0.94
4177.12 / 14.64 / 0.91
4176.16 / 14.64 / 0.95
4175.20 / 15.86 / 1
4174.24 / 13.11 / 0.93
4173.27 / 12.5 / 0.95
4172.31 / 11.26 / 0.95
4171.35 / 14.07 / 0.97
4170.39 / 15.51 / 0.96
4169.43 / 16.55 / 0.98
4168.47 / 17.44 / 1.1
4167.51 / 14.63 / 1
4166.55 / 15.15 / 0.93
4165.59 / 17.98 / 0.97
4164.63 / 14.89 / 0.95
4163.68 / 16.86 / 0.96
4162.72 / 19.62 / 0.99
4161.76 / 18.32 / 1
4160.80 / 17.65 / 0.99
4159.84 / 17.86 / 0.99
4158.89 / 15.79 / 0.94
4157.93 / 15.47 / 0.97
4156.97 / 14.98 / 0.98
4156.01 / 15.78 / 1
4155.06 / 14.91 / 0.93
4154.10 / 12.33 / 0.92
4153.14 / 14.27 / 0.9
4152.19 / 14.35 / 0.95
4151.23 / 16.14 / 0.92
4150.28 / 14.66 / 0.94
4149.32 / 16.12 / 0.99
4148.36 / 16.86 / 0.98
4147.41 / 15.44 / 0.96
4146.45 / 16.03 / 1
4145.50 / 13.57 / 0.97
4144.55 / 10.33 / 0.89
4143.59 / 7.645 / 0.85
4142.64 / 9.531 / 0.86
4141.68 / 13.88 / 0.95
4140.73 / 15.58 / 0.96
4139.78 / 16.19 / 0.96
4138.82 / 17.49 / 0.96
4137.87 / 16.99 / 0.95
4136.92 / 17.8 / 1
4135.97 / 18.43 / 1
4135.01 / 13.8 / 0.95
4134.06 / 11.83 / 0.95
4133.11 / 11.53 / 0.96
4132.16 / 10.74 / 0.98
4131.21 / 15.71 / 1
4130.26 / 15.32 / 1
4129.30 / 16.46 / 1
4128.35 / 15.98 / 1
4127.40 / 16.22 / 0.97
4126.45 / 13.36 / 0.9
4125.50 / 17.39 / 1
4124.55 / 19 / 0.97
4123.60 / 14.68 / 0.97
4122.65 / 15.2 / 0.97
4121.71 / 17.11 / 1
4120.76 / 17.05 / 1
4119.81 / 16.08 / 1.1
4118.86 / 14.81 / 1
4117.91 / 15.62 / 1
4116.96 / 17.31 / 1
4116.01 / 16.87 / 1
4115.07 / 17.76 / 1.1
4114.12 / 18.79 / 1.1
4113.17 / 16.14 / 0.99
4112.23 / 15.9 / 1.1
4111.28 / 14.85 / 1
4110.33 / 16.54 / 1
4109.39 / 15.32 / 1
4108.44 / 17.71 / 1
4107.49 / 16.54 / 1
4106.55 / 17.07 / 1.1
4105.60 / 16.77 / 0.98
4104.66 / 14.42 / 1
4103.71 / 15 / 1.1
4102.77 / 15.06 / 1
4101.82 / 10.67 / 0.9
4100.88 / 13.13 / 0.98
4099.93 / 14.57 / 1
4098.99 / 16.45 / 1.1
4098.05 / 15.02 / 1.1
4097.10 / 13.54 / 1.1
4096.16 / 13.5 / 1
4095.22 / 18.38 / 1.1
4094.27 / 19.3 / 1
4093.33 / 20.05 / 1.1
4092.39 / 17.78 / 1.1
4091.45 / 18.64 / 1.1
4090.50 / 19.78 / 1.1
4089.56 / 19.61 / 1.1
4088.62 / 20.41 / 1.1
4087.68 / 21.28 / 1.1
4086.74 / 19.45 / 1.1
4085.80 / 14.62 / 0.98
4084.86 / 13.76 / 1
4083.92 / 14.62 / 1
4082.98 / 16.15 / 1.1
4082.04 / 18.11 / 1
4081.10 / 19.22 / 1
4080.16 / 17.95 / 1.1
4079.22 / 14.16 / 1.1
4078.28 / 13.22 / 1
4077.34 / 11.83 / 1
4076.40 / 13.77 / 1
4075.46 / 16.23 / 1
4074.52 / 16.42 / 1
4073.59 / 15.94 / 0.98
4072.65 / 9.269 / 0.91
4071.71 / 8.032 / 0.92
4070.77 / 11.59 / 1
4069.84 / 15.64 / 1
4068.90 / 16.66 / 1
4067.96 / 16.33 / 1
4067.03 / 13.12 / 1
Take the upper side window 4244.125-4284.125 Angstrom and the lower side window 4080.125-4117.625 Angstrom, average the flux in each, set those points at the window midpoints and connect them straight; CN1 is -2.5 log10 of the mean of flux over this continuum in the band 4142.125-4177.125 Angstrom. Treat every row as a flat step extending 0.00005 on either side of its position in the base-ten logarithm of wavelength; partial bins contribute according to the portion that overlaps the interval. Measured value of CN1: 0.084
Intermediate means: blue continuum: 16.7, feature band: 14.9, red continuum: 15.2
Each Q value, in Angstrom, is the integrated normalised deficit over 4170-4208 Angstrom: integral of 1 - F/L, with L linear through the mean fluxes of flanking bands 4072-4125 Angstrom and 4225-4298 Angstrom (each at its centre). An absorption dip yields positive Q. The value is 1.3 Angstrom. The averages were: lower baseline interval 16.2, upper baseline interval 14.5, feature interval 14.7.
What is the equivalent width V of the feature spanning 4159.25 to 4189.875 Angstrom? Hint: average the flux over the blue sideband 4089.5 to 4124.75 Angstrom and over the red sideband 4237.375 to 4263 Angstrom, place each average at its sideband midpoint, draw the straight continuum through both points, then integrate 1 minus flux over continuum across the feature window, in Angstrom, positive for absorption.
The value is 0.8 Angstrom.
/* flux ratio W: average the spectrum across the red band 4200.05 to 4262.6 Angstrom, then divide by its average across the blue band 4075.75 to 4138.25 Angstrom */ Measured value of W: 0.9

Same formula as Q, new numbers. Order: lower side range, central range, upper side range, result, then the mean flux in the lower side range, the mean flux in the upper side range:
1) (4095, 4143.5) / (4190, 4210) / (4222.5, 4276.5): -0.7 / 15.4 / 14.1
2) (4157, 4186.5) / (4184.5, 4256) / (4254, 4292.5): 2.3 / 15.7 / 14.8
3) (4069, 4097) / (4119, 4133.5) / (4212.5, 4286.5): 0.3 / 16.1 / 14.7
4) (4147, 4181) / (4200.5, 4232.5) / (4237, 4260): 2.3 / 15.6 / 15.7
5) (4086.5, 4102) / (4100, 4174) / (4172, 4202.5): 2.3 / 17.2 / 14.3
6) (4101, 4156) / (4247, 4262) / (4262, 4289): 1.2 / 15.2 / 15.3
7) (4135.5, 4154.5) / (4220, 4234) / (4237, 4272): 3.2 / 14.7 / 15.6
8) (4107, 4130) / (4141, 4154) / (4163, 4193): 1.7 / 16.4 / 15.1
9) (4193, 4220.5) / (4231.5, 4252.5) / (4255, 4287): -0.5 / 15.7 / 15.2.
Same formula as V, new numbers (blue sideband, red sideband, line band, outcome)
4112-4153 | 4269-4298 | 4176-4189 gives 0.0 Angstrom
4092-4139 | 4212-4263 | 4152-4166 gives -0.7 Angstrom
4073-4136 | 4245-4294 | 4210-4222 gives -1.1 Angstrom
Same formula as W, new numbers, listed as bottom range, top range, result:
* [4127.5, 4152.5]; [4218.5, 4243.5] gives 0.92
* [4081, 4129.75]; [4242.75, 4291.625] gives 0.91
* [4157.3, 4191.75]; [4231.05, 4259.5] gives 1.00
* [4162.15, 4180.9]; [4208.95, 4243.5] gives 0.92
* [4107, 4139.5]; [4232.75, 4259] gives 0.97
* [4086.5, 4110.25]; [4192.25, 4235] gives 0.86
